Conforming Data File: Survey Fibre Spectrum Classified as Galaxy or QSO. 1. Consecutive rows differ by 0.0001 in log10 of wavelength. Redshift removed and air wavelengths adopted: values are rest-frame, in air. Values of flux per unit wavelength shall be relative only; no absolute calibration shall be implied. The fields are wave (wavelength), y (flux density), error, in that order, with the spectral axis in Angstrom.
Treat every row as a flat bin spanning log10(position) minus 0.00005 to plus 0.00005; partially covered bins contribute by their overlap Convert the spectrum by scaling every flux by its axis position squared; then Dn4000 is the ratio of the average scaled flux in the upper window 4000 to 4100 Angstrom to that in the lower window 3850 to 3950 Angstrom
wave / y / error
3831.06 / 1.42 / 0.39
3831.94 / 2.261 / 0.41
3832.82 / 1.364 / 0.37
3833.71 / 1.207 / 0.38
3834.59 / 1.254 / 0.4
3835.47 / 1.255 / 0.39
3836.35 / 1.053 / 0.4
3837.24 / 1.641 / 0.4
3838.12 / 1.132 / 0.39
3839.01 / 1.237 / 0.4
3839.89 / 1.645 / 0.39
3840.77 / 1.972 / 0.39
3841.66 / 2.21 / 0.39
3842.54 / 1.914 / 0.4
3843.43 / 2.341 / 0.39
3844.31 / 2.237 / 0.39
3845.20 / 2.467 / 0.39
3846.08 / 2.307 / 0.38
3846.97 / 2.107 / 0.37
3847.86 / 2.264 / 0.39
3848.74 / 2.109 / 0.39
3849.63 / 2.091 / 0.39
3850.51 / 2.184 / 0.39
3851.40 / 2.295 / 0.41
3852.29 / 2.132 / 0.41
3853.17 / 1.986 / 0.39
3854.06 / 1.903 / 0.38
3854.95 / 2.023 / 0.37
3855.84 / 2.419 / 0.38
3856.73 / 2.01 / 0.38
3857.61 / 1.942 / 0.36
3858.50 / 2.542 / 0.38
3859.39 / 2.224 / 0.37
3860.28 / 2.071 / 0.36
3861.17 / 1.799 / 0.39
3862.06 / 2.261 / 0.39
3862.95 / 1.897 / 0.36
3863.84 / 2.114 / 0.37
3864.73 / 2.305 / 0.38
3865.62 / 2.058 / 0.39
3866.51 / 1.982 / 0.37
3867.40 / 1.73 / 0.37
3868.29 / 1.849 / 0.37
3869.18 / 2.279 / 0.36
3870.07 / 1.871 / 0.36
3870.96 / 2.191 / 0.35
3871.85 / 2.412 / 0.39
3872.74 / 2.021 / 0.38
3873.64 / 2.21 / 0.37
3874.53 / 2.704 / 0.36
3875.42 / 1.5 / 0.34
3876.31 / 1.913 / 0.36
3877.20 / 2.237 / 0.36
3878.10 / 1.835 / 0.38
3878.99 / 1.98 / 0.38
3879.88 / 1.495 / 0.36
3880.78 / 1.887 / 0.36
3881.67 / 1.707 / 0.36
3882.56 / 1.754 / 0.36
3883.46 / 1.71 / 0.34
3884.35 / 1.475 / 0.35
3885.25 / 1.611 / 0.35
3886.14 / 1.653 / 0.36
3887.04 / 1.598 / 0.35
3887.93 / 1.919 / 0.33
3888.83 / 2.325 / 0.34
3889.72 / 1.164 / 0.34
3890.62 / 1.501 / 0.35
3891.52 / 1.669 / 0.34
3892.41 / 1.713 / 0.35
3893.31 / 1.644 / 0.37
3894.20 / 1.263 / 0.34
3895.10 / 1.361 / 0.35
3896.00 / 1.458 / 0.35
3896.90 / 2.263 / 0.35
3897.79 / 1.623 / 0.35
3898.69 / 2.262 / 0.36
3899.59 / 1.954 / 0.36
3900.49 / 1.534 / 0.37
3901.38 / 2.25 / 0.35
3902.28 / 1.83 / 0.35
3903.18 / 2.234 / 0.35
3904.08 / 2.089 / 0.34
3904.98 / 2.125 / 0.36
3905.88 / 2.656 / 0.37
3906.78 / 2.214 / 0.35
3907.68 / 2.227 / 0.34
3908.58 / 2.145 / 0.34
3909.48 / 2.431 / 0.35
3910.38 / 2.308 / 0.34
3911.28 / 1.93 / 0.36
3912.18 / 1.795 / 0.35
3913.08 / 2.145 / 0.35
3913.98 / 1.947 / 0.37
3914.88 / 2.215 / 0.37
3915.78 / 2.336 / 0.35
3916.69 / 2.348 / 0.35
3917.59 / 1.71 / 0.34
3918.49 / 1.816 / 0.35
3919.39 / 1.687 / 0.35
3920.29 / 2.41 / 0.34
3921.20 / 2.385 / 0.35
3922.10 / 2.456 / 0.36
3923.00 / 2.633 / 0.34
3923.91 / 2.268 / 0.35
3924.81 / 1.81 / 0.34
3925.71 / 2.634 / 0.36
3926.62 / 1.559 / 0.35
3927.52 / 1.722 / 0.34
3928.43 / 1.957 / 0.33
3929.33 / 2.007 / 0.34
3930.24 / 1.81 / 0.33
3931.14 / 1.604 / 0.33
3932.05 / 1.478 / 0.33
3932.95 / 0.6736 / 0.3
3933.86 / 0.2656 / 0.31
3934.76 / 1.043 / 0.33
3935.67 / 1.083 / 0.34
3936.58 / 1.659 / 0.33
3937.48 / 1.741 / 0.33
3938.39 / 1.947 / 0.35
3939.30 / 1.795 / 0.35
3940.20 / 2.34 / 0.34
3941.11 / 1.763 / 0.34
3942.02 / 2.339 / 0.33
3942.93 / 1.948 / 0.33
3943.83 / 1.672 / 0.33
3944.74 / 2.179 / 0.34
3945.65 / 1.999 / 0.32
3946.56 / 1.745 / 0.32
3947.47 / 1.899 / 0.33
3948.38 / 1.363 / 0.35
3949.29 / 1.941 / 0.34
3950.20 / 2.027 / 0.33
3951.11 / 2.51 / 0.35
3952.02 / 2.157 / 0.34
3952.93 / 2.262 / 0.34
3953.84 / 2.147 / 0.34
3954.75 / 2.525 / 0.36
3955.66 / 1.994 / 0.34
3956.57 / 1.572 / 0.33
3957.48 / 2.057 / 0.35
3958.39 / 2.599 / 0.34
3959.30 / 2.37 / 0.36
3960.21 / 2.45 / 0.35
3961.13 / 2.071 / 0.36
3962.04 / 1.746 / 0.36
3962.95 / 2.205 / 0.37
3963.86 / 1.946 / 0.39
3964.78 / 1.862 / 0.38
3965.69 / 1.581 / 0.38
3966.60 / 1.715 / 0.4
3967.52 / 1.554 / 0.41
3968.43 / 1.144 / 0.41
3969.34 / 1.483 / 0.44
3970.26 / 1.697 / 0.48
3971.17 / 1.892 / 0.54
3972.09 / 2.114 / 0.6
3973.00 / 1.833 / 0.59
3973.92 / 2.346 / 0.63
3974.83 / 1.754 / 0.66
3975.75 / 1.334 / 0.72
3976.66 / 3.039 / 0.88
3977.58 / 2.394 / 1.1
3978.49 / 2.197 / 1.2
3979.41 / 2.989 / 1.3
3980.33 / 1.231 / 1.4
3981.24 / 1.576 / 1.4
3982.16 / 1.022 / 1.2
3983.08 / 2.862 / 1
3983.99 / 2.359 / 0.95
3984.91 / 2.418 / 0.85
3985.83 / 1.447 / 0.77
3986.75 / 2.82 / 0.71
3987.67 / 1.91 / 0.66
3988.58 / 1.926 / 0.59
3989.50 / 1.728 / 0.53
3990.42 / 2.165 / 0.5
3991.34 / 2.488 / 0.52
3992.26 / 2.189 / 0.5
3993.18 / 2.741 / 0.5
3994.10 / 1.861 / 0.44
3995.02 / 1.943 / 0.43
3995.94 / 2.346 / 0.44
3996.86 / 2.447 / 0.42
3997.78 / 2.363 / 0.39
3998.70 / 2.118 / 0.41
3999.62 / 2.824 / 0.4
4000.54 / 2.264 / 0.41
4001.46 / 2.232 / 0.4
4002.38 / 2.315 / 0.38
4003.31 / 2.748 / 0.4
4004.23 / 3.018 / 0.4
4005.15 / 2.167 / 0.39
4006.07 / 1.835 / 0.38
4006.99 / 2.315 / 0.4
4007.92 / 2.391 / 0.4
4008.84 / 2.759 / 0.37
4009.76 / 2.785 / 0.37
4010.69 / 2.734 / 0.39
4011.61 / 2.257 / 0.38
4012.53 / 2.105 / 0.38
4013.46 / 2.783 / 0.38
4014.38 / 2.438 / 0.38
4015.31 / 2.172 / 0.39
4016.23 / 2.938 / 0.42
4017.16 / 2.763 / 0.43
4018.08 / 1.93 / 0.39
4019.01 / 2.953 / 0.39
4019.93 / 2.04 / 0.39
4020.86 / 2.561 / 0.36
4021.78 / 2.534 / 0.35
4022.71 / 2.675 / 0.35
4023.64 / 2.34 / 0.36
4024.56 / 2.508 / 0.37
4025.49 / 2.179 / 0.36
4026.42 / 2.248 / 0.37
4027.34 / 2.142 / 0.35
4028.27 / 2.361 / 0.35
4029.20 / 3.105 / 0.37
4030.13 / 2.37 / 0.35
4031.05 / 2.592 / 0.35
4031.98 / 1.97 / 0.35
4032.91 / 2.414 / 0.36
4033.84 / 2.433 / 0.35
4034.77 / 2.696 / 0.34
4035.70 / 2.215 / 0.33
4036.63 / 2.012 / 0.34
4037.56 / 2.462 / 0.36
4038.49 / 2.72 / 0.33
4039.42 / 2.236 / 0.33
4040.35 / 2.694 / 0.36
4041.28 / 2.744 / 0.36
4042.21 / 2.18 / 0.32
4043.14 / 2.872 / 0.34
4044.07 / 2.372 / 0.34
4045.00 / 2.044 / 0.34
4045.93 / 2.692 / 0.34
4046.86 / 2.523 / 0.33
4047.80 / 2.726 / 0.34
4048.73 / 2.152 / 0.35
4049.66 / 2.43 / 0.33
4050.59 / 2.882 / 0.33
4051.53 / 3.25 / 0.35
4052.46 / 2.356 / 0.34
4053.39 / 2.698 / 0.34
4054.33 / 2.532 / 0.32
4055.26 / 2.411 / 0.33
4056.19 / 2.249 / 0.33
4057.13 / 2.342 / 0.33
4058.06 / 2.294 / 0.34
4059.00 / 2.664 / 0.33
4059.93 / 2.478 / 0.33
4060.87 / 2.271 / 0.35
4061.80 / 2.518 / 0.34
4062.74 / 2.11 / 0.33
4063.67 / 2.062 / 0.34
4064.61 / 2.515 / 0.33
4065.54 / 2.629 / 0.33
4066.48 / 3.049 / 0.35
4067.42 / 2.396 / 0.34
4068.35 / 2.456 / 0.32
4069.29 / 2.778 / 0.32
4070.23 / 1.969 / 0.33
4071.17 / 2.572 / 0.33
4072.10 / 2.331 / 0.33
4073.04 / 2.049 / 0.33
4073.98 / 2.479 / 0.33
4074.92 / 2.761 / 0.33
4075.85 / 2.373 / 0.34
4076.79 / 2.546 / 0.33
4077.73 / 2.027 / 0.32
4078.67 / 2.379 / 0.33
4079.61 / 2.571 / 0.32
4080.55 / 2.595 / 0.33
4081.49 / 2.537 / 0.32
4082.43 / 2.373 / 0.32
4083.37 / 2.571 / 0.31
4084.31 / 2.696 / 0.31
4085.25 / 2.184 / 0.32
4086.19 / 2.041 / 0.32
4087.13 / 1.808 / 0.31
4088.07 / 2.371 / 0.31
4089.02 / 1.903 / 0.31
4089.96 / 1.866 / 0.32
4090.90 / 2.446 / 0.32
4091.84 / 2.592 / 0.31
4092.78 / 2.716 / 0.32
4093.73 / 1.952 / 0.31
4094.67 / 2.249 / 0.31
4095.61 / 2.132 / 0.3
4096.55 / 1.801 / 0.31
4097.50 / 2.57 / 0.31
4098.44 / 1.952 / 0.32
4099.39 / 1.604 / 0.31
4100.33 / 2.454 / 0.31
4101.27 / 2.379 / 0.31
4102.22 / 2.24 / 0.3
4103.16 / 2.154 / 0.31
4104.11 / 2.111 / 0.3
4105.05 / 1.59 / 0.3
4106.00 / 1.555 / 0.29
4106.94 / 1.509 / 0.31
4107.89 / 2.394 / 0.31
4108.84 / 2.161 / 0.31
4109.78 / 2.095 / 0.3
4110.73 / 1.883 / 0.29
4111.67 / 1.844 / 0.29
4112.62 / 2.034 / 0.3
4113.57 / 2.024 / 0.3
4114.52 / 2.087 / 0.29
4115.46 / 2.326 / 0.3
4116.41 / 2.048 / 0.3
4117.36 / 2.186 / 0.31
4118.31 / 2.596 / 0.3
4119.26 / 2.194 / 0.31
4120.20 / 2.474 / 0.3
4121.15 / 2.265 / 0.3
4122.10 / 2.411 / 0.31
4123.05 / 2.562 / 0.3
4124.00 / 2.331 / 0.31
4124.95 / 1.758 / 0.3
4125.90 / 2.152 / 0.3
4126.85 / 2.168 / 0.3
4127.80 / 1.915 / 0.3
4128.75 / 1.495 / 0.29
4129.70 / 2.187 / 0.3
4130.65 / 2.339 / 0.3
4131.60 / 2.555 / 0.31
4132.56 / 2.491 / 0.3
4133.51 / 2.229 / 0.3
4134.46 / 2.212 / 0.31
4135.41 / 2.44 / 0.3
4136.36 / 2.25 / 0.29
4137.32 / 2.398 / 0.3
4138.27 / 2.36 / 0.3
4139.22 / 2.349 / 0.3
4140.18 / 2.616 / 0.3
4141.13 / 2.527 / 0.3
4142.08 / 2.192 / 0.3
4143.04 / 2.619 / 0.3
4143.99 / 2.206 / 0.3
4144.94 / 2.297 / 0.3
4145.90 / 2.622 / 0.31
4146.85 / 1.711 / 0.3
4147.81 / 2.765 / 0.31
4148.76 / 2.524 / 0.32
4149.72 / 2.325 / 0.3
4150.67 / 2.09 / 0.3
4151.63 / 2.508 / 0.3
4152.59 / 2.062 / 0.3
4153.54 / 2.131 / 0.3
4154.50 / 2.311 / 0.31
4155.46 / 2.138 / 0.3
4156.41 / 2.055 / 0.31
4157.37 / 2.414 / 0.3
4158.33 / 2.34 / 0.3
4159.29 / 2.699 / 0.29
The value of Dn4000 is 1.3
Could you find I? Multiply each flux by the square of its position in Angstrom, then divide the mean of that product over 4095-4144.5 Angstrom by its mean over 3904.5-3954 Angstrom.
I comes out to 1.2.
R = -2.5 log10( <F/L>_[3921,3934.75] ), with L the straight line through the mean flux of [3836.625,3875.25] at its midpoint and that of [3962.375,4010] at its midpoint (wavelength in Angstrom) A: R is 0.18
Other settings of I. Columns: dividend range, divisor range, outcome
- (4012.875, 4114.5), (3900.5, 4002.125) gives 1.24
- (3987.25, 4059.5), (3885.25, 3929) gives 1.30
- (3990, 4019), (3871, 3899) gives 1.42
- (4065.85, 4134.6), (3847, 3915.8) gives 1.26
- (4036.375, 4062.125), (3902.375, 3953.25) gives 1.36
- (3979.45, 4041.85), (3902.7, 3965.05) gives 1.23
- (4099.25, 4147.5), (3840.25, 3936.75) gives 1.26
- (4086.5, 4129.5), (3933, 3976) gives 1.23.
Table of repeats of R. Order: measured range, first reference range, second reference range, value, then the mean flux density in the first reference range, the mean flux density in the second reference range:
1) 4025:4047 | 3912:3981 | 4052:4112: -0.12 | 1.93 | 2.28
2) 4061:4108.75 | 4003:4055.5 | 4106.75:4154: 0.04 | 2.48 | 2.24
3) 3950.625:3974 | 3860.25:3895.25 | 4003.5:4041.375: 0.11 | 1.87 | 2.45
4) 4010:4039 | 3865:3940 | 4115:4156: -0.17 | 1.89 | 2.29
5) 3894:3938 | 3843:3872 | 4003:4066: 0.17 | 2.13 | 2.46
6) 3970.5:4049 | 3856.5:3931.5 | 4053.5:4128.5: -0.09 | 1.98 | 2.26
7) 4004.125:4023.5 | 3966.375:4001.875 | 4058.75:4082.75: -0.13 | 2.07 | 2.44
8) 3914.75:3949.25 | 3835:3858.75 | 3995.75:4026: 0.20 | 1.97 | 2.45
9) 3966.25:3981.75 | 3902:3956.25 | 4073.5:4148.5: 0.07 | 1.96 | 2.24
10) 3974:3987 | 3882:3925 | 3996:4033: 0.10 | 1.96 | 2.44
